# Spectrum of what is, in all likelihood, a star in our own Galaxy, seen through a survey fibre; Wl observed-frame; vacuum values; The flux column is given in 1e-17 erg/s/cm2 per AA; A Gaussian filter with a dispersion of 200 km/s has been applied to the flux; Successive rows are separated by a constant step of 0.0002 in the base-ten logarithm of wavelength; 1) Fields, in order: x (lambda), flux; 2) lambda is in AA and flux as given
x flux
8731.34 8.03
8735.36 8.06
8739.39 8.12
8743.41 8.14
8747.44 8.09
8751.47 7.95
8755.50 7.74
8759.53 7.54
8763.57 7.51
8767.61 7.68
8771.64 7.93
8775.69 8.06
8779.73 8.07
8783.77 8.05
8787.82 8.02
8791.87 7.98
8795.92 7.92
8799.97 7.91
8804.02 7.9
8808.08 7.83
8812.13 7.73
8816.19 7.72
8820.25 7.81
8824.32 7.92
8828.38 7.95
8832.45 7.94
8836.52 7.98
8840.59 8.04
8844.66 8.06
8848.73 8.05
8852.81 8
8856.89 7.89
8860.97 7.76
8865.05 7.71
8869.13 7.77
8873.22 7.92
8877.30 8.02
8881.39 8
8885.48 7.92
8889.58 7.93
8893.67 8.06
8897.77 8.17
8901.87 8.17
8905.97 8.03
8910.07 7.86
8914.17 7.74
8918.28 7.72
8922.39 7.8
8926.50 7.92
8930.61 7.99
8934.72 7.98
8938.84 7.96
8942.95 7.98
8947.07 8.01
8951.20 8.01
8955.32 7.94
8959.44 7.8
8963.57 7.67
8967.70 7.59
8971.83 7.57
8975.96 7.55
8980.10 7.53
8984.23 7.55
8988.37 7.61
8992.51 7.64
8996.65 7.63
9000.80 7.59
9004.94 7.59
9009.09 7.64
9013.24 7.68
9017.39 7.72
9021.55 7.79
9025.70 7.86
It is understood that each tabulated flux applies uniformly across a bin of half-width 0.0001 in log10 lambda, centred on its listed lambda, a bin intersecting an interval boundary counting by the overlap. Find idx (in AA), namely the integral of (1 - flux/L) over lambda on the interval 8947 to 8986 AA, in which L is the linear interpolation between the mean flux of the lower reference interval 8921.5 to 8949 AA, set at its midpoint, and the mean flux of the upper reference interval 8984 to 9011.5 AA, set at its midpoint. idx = 0.4 AA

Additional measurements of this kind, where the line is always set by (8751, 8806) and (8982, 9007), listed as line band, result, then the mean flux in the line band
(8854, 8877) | -0.20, 7.83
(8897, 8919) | -0.68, 7.95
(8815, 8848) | -0.55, 7.94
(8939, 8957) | -0.76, 7.98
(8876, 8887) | -0.33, 7.98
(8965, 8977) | 0.09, 7.58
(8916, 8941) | -0.68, 7.89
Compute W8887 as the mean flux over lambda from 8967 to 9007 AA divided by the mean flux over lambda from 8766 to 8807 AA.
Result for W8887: 1.0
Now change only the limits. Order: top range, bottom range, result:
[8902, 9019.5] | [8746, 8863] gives 0.98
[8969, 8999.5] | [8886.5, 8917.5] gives 0.95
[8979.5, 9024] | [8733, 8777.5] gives 0.97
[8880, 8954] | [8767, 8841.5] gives 1.00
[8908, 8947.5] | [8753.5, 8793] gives 1.00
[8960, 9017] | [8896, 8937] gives 0.96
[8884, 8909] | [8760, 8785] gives 1.02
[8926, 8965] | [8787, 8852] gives 1.00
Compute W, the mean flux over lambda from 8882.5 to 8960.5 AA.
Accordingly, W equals 7.95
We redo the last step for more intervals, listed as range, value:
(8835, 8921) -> 7.94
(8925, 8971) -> 7.89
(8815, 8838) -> 7.89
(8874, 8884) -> 8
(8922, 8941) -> 7.95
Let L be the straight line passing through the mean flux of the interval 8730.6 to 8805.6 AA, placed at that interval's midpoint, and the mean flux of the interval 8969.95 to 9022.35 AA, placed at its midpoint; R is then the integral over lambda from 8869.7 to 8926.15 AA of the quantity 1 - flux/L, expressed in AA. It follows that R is -1.4 AA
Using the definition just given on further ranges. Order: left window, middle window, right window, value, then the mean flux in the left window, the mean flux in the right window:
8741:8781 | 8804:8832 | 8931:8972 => 0.1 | 7.87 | 7.87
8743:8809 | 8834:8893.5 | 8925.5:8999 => -0.8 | 7.9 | 7.77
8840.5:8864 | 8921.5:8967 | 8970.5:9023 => -1.0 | 7.95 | 7.62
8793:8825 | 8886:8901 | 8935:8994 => -0.5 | 7.84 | 7.75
